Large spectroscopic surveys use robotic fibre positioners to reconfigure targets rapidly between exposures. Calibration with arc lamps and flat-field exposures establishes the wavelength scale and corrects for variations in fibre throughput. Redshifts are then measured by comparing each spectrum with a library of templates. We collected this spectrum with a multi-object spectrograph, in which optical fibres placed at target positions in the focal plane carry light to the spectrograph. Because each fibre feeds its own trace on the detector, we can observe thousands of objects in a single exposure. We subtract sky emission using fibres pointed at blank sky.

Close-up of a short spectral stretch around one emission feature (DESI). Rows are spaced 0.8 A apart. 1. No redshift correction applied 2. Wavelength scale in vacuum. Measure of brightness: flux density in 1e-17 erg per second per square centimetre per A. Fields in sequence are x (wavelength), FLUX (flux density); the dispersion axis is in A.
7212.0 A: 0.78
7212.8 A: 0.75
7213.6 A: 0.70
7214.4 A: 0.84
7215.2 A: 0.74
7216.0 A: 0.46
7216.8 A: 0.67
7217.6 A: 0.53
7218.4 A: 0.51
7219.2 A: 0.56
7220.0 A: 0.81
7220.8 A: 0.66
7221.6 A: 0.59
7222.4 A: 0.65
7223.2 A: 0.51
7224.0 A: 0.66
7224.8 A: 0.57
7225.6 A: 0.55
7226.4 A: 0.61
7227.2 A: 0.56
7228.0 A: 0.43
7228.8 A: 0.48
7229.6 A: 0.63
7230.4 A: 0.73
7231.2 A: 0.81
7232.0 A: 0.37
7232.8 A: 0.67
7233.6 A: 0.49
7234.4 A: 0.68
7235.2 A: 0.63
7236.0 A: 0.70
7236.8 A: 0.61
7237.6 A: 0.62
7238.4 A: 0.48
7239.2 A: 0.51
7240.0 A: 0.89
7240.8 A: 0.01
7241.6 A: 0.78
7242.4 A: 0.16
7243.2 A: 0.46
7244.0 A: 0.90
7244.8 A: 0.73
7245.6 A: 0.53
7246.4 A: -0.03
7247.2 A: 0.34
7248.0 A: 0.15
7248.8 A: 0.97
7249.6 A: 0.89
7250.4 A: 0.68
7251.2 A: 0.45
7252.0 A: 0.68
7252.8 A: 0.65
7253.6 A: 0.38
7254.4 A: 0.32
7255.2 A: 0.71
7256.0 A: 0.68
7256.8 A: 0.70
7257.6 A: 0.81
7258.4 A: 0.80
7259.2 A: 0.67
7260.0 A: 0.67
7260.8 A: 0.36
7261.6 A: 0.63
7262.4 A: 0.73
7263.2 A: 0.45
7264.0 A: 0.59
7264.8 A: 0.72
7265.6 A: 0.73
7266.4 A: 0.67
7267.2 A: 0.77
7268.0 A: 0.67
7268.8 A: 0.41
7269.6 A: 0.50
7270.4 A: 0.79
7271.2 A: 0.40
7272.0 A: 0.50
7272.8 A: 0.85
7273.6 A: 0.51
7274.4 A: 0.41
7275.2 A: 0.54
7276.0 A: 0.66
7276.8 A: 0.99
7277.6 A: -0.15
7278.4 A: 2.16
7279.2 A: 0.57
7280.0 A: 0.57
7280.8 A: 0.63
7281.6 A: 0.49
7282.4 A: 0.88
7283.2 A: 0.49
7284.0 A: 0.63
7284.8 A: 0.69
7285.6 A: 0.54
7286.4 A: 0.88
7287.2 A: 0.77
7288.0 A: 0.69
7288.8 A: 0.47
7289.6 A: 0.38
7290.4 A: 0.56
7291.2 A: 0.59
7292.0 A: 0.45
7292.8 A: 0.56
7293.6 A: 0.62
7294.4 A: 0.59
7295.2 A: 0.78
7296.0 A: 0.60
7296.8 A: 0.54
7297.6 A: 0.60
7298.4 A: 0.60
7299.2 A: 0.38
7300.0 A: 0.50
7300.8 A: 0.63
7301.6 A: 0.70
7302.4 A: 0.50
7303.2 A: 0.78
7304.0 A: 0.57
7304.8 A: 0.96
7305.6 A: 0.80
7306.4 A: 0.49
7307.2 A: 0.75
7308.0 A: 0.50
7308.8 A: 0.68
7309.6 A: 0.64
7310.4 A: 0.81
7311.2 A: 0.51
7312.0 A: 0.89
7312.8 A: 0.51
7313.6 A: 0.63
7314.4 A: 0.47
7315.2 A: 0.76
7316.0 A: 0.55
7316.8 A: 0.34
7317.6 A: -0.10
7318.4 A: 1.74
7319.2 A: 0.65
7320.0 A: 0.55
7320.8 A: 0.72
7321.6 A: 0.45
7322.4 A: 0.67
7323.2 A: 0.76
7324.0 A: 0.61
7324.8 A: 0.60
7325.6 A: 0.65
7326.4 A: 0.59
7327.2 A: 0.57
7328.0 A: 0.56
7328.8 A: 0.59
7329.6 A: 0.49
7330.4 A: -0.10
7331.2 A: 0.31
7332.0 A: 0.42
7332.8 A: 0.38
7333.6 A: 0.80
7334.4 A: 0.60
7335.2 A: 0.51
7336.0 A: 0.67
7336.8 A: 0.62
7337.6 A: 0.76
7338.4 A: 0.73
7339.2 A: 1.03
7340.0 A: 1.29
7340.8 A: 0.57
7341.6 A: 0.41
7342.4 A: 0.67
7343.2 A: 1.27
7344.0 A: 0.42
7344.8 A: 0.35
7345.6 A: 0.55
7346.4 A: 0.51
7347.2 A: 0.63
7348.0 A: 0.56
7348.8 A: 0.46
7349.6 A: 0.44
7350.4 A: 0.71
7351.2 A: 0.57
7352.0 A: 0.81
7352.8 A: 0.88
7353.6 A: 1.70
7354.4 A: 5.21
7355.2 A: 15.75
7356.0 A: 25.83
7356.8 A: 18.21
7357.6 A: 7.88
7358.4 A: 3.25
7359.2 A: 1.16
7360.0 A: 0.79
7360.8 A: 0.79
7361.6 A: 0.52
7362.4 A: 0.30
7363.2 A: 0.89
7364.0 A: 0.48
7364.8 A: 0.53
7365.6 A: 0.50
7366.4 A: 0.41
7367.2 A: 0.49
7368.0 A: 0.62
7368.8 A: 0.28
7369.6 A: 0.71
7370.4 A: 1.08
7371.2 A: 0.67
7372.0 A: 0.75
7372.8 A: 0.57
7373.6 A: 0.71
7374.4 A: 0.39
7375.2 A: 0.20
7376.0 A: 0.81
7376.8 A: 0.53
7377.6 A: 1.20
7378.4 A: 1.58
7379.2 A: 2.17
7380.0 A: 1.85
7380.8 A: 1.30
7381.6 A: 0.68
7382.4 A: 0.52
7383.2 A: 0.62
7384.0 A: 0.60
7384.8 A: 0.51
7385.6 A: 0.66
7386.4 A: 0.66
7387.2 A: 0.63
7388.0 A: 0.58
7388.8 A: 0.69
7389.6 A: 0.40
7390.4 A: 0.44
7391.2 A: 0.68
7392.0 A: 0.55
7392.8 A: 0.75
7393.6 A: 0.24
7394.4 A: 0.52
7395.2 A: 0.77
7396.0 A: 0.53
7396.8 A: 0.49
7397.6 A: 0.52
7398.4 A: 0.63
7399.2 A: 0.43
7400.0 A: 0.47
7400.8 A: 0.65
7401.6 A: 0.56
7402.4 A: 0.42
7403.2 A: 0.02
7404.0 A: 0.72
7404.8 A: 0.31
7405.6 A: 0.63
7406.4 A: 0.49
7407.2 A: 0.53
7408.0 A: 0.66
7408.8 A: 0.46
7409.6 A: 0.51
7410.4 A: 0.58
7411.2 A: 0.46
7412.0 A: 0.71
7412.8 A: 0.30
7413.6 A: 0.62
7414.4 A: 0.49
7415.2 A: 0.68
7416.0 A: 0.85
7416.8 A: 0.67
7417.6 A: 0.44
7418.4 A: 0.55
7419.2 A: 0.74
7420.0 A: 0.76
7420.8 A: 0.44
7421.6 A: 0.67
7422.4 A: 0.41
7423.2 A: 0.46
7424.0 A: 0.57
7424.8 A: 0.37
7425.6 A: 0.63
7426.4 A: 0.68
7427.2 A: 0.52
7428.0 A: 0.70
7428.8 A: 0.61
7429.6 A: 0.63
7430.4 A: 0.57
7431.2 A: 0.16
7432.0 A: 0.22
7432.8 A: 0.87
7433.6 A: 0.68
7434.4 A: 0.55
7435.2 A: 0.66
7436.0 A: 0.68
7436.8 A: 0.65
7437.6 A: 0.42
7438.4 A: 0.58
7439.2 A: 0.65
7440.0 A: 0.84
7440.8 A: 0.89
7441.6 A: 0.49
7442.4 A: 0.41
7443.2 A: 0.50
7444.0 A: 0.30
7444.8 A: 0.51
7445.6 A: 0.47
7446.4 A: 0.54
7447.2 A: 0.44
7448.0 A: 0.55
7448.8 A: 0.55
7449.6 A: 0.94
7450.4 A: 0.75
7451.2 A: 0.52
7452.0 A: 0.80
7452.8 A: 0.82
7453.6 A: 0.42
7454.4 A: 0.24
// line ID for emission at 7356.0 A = H-alpha 6563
